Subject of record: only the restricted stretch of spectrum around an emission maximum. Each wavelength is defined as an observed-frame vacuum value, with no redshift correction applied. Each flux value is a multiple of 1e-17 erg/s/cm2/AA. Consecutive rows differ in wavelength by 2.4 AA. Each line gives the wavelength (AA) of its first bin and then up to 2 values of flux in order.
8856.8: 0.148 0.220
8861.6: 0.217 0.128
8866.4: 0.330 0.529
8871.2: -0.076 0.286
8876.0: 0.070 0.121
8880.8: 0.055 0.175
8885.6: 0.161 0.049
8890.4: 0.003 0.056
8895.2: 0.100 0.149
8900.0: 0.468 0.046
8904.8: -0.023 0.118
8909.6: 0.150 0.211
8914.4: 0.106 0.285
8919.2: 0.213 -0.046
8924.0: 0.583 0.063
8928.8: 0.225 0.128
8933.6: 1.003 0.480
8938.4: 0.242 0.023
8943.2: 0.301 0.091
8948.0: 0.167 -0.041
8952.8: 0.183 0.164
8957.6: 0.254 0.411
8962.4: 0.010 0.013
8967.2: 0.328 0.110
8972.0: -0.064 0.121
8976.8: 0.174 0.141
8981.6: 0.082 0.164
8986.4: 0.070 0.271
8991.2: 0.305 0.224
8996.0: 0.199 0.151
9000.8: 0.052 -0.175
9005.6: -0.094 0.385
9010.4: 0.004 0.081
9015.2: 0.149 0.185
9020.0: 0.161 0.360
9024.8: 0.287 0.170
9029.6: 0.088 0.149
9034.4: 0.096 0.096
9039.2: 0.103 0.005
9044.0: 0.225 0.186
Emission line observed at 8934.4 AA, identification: [O III] 5007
